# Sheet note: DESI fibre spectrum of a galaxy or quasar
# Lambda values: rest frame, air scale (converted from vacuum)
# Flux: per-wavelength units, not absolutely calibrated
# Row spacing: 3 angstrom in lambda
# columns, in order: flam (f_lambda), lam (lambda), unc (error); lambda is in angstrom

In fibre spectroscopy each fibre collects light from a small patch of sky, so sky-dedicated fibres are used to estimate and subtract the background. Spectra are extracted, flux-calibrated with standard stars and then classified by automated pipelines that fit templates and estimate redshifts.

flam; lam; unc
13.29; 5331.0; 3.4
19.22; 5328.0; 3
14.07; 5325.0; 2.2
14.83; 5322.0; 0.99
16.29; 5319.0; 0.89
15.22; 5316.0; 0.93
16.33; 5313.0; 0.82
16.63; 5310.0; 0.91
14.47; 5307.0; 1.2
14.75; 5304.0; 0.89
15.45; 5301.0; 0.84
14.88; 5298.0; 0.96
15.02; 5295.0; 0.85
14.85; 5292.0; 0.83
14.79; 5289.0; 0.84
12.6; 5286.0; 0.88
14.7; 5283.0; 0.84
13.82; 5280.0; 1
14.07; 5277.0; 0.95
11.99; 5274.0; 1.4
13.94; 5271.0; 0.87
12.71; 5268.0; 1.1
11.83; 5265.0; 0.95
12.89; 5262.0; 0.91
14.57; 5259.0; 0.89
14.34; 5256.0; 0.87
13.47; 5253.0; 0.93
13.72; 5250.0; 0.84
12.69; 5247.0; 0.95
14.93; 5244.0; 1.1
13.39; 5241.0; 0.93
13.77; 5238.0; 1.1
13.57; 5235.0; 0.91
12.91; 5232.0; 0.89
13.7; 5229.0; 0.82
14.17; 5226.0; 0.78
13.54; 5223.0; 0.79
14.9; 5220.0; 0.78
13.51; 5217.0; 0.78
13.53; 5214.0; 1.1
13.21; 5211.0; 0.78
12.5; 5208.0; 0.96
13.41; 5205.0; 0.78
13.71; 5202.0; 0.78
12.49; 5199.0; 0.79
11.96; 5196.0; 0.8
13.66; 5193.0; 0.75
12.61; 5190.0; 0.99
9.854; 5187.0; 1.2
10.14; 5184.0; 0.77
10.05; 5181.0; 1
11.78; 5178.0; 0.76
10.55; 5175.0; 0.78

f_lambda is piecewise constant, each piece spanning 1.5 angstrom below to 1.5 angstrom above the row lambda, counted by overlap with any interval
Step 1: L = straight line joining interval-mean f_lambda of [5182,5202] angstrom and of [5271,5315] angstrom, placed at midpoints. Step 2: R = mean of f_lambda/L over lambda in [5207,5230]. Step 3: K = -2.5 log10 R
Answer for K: -0.09 mag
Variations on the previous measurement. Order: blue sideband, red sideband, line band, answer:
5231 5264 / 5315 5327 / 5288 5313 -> -0.03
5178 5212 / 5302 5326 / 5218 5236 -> -0.07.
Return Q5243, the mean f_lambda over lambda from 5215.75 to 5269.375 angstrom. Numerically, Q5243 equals 13.6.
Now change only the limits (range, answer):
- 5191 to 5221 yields 13.2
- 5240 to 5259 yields 13.8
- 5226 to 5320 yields 14.1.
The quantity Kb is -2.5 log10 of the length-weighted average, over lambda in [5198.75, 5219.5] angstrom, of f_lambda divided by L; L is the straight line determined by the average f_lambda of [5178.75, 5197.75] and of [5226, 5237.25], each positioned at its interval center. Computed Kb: -0.075 mag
